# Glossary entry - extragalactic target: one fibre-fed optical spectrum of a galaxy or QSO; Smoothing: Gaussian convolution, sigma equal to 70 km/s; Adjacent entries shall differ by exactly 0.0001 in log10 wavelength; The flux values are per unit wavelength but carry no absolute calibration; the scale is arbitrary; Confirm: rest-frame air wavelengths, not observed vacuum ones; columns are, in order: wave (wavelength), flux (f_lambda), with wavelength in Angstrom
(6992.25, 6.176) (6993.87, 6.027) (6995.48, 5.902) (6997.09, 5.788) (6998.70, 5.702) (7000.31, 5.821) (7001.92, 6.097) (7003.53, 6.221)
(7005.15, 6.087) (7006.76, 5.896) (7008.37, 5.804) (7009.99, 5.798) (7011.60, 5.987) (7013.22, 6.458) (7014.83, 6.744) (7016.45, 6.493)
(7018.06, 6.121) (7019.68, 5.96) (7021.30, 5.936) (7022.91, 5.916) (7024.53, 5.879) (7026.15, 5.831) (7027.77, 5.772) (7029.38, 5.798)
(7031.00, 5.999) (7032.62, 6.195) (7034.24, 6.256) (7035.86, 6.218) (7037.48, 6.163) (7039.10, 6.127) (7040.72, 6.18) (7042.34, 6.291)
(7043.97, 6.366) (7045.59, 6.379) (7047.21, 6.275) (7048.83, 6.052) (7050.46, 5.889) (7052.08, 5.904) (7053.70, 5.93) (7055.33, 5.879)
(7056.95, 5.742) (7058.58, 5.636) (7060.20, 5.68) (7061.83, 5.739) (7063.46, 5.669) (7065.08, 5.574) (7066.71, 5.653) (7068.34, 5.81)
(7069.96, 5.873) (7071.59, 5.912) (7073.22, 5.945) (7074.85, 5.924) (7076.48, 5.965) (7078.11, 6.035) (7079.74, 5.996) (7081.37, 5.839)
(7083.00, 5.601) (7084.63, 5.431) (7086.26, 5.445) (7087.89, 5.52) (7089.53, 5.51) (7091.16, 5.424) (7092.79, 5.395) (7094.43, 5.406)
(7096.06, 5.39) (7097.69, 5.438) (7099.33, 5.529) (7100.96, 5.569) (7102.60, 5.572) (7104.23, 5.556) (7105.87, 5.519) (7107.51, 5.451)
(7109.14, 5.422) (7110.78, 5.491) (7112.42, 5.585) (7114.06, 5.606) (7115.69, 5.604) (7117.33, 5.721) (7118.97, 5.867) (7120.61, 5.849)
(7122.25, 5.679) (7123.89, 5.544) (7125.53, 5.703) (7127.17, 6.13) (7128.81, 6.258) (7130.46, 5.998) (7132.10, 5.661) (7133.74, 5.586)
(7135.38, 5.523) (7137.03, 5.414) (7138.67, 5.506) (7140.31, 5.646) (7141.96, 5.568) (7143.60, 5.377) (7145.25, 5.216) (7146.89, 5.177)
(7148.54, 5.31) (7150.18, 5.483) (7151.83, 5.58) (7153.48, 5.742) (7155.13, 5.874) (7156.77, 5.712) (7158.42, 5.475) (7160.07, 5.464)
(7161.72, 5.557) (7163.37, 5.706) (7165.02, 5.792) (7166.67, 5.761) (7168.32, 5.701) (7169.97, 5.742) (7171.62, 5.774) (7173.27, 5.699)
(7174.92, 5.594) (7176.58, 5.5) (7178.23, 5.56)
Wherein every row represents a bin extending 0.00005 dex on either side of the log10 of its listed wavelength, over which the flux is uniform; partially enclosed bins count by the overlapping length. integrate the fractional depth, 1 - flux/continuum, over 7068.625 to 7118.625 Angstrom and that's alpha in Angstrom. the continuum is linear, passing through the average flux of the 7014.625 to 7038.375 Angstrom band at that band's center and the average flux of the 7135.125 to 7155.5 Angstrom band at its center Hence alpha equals 1.0 Angstrom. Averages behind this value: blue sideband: 6.07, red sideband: 5.48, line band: 5.63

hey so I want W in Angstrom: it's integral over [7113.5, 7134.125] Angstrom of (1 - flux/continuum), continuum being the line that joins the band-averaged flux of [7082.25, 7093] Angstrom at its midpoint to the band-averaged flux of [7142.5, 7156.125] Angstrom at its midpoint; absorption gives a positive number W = -1.2 Angstrom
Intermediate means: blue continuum 5.48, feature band 5.79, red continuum 5.48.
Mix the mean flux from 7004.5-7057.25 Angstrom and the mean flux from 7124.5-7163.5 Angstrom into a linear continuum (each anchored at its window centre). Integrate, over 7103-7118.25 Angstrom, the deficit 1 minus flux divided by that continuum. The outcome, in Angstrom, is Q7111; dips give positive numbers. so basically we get 0.5 Angstrom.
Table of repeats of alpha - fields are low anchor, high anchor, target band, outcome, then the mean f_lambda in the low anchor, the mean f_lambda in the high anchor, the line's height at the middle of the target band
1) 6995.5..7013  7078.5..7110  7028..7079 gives -2.23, 5.94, 5.53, 5.72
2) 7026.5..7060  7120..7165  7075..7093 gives 0.62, 6.04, 5.62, 5.87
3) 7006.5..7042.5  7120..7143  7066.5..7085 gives 0.18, 6.08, 5.71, 5.9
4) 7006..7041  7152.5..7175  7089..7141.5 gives 1.87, 6.07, 5.69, 5.82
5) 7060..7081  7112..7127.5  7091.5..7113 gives 1.03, 5.83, 5.72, 5.76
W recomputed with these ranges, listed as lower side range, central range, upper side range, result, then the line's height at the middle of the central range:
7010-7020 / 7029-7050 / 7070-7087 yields -0.3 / 6.09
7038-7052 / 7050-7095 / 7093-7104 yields 0.7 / 5.82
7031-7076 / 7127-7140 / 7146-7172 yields -0.1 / 5.7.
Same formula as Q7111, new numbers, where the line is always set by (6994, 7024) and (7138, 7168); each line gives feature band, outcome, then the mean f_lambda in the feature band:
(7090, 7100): 0.6 Angstrom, 5.43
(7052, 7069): 0.4 Angstrom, 5.74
